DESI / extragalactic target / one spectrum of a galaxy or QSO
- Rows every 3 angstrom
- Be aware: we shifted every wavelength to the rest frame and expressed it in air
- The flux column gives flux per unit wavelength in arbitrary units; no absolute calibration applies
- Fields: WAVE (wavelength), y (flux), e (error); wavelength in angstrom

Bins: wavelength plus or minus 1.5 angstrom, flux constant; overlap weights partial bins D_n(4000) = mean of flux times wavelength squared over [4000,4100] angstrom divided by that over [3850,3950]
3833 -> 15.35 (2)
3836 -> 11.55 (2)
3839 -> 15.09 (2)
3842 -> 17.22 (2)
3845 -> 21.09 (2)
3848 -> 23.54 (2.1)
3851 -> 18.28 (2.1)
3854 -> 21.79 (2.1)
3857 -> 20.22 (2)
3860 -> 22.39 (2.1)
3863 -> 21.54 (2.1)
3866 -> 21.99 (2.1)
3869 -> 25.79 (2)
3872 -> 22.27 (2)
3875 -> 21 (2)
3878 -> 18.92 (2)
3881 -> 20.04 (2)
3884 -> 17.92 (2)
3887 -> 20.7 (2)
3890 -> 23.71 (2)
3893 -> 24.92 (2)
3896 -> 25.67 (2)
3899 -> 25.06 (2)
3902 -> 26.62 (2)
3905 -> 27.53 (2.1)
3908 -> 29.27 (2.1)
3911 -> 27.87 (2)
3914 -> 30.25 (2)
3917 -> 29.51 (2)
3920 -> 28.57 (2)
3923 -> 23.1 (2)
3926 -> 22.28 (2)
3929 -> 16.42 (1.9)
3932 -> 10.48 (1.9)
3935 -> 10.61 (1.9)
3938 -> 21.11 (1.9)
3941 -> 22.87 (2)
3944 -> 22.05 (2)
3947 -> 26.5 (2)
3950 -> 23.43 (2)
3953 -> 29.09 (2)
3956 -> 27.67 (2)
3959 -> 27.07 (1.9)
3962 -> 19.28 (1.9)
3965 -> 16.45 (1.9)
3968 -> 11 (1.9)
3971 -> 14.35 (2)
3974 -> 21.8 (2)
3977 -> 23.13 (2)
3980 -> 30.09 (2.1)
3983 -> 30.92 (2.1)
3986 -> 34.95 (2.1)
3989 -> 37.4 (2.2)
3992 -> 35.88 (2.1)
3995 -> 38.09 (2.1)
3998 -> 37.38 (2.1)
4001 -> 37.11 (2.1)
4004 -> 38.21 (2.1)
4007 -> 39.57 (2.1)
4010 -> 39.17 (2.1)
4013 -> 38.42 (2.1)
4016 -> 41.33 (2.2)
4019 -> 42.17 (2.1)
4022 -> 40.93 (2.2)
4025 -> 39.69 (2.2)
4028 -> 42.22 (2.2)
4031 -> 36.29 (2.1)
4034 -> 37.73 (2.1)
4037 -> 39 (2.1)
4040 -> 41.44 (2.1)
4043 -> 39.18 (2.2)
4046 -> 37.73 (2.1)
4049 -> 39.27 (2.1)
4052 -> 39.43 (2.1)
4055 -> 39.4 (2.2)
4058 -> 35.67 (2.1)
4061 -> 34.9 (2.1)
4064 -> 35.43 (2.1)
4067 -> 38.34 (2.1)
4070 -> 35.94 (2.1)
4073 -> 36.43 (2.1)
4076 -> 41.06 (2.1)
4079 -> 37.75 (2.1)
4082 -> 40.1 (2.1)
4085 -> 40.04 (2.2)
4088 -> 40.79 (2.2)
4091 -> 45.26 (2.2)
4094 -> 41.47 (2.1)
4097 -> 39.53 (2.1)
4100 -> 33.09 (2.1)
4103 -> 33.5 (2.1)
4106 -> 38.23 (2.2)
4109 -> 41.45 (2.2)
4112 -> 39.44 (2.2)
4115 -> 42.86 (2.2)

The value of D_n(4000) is 1.86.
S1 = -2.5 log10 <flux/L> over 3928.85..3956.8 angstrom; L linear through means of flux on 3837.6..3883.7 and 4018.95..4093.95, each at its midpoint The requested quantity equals 0.33 mag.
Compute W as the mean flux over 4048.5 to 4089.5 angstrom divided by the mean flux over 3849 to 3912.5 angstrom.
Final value 1.66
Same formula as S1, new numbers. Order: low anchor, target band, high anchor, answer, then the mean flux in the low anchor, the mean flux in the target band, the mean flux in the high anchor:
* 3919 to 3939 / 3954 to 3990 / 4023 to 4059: 0.09 mag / 18.6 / 24.4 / 39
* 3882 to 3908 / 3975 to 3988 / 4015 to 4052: 0.14 mag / 24.2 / 29.8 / 39.7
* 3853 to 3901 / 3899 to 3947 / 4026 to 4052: 0.14 mag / 22.2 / 23.4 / 39.1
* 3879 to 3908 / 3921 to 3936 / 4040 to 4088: 0.48 mag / 23.8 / 17.2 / 38.2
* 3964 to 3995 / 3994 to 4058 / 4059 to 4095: -0.21 mag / 26.3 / 39.2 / 38.9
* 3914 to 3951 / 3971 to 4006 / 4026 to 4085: -0.10 mag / 21.7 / 32.5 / 38.3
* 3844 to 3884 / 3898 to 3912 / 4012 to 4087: -0.09 mag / 21.3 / 27.3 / 38.8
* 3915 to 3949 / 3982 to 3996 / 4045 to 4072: -0.24 mag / 21.4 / 35.5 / 37.3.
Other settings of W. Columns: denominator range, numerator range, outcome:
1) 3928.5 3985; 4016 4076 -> 1.80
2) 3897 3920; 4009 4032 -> 1.43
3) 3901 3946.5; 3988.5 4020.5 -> 1.66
